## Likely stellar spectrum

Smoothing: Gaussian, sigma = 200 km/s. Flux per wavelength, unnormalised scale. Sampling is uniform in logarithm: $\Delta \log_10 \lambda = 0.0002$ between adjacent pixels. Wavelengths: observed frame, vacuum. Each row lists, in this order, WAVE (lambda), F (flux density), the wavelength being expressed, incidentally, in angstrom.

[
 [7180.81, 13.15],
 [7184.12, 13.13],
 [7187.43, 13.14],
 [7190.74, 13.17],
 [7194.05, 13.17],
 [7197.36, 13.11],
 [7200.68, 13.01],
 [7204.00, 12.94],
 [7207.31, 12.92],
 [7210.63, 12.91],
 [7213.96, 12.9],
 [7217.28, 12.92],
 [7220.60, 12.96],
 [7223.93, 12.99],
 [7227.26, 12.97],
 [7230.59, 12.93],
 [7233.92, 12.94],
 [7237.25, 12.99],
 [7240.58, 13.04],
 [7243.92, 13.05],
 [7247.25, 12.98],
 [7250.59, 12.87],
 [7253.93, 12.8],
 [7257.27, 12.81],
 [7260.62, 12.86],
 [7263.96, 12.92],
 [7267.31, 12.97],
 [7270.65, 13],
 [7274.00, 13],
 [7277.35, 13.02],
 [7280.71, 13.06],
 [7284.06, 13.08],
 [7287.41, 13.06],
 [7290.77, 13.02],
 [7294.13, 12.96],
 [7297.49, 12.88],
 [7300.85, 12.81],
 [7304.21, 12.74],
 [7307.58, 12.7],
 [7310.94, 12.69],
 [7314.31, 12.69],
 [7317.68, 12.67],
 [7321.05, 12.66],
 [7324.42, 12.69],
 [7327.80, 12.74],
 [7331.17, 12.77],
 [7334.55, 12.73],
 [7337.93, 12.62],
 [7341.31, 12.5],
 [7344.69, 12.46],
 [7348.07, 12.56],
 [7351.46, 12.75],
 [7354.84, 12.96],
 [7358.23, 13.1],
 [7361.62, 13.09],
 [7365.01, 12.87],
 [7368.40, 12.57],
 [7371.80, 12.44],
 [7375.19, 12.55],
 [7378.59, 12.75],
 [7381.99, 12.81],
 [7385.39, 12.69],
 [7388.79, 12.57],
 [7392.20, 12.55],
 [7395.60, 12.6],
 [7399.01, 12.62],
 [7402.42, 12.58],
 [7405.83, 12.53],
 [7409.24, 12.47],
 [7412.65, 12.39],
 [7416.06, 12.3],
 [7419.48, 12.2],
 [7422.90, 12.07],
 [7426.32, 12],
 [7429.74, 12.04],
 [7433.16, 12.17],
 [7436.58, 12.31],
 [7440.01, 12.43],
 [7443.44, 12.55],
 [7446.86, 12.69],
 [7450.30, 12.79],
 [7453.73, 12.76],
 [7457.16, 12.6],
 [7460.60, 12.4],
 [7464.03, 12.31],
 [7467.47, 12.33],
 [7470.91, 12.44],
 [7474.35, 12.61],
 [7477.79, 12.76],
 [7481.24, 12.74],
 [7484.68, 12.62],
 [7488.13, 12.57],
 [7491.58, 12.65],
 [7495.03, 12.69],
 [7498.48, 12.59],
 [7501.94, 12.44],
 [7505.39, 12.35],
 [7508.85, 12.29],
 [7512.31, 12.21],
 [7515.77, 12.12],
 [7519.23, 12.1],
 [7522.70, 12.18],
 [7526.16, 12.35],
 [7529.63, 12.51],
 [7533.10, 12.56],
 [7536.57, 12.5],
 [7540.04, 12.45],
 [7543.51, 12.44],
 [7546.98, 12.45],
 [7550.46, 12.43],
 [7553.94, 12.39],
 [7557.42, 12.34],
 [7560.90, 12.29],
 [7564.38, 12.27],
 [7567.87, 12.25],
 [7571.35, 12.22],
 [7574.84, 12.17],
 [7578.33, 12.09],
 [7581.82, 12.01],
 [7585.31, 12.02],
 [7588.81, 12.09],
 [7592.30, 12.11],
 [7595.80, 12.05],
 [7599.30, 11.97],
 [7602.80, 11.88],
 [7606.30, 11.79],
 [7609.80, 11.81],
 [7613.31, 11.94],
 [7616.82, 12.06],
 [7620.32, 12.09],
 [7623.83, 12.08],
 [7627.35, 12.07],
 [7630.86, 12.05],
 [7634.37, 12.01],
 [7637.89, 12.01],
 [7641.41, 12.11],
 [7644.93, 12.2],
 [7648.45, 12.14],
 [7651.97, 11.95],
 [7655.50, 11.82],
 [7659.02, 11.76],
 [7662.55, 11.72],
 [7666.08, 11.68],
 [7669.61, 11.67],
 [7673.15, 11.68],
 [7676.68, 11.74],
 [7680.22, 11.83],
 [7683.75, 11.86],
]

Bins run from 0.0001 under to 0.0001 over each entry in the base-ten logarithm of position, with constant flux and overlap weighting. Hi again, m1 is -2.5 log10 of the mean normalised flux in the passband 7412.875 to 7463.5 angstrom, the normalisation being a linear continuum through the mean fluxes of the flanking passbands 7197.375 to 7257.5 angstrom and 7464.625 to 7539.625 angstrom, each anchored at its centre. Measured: 0.017 mag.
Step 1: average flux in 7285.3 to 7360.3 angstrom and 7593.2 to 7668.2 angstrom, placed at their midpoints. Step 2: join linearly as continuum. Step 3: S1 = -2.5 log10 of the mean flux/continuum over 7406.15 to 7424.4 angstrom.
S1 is 0.02 mag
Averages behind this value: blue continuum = 12.8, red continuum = 12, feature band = 12.3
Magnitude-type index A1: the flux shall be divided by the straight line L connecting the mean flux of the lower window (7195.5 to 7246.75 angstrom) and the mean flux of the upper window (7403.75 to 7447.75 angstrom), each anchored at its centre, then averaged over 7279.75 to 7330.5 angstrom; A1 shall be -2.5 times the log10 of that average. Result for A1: -0.01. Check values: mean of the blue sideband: 13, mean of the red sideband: 12.3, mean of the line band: 12.8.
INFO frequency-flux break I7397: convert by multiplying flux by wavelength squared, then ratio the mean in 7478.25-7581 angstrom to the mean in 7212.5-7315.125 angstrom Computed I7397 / 1.0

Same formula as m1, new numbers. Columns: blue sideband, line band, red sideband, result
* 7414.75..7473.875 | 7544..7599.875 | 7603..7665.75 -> -0.01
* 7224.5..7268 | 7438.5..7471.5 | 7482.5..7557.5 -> 0.00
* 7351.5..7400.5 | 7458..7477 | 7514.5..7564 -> 0.01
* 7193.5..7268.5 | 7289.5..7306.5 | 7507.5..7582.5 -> 0.00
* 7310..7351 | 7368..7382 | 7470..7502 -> 0.00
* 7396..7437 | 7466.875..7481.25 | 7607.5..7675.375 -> -0.03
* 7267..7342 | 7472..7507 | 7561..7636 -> -0.02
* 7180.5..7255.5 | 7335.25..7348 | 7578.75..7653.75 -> 0.01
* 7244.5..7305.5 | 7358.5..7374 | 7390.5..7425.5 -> -0.02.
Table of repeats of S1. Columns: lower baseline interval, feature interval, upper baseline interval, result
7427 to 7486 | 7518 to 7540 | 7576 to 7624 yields -0.01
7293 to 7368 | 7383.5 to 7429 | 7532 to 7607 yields 0.01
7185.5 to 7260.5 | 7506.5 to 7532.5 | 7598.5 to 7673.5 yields 0.00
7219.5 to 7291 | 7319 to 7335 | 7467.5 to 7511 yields 0.01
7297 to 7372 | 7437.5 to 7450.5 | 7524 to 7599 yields 0.00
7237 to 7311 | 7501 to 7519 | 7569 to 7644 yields 0.00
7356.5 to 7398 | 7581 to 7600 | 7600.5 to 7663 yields 0.00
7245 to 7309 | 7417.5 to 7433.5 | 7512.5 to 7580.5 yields 0.04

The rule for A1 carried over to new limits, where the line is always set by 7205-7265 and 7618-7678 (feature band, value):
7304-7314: 0.00 mag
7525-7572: -0.02 mag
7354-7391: -0.01 mag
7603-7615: 0.02 mag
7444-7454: -0.03 mag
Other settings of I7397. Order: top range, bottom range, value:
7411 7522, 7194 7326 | 1.02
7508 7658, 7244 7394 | 1.02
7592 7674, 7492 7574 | 0.99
